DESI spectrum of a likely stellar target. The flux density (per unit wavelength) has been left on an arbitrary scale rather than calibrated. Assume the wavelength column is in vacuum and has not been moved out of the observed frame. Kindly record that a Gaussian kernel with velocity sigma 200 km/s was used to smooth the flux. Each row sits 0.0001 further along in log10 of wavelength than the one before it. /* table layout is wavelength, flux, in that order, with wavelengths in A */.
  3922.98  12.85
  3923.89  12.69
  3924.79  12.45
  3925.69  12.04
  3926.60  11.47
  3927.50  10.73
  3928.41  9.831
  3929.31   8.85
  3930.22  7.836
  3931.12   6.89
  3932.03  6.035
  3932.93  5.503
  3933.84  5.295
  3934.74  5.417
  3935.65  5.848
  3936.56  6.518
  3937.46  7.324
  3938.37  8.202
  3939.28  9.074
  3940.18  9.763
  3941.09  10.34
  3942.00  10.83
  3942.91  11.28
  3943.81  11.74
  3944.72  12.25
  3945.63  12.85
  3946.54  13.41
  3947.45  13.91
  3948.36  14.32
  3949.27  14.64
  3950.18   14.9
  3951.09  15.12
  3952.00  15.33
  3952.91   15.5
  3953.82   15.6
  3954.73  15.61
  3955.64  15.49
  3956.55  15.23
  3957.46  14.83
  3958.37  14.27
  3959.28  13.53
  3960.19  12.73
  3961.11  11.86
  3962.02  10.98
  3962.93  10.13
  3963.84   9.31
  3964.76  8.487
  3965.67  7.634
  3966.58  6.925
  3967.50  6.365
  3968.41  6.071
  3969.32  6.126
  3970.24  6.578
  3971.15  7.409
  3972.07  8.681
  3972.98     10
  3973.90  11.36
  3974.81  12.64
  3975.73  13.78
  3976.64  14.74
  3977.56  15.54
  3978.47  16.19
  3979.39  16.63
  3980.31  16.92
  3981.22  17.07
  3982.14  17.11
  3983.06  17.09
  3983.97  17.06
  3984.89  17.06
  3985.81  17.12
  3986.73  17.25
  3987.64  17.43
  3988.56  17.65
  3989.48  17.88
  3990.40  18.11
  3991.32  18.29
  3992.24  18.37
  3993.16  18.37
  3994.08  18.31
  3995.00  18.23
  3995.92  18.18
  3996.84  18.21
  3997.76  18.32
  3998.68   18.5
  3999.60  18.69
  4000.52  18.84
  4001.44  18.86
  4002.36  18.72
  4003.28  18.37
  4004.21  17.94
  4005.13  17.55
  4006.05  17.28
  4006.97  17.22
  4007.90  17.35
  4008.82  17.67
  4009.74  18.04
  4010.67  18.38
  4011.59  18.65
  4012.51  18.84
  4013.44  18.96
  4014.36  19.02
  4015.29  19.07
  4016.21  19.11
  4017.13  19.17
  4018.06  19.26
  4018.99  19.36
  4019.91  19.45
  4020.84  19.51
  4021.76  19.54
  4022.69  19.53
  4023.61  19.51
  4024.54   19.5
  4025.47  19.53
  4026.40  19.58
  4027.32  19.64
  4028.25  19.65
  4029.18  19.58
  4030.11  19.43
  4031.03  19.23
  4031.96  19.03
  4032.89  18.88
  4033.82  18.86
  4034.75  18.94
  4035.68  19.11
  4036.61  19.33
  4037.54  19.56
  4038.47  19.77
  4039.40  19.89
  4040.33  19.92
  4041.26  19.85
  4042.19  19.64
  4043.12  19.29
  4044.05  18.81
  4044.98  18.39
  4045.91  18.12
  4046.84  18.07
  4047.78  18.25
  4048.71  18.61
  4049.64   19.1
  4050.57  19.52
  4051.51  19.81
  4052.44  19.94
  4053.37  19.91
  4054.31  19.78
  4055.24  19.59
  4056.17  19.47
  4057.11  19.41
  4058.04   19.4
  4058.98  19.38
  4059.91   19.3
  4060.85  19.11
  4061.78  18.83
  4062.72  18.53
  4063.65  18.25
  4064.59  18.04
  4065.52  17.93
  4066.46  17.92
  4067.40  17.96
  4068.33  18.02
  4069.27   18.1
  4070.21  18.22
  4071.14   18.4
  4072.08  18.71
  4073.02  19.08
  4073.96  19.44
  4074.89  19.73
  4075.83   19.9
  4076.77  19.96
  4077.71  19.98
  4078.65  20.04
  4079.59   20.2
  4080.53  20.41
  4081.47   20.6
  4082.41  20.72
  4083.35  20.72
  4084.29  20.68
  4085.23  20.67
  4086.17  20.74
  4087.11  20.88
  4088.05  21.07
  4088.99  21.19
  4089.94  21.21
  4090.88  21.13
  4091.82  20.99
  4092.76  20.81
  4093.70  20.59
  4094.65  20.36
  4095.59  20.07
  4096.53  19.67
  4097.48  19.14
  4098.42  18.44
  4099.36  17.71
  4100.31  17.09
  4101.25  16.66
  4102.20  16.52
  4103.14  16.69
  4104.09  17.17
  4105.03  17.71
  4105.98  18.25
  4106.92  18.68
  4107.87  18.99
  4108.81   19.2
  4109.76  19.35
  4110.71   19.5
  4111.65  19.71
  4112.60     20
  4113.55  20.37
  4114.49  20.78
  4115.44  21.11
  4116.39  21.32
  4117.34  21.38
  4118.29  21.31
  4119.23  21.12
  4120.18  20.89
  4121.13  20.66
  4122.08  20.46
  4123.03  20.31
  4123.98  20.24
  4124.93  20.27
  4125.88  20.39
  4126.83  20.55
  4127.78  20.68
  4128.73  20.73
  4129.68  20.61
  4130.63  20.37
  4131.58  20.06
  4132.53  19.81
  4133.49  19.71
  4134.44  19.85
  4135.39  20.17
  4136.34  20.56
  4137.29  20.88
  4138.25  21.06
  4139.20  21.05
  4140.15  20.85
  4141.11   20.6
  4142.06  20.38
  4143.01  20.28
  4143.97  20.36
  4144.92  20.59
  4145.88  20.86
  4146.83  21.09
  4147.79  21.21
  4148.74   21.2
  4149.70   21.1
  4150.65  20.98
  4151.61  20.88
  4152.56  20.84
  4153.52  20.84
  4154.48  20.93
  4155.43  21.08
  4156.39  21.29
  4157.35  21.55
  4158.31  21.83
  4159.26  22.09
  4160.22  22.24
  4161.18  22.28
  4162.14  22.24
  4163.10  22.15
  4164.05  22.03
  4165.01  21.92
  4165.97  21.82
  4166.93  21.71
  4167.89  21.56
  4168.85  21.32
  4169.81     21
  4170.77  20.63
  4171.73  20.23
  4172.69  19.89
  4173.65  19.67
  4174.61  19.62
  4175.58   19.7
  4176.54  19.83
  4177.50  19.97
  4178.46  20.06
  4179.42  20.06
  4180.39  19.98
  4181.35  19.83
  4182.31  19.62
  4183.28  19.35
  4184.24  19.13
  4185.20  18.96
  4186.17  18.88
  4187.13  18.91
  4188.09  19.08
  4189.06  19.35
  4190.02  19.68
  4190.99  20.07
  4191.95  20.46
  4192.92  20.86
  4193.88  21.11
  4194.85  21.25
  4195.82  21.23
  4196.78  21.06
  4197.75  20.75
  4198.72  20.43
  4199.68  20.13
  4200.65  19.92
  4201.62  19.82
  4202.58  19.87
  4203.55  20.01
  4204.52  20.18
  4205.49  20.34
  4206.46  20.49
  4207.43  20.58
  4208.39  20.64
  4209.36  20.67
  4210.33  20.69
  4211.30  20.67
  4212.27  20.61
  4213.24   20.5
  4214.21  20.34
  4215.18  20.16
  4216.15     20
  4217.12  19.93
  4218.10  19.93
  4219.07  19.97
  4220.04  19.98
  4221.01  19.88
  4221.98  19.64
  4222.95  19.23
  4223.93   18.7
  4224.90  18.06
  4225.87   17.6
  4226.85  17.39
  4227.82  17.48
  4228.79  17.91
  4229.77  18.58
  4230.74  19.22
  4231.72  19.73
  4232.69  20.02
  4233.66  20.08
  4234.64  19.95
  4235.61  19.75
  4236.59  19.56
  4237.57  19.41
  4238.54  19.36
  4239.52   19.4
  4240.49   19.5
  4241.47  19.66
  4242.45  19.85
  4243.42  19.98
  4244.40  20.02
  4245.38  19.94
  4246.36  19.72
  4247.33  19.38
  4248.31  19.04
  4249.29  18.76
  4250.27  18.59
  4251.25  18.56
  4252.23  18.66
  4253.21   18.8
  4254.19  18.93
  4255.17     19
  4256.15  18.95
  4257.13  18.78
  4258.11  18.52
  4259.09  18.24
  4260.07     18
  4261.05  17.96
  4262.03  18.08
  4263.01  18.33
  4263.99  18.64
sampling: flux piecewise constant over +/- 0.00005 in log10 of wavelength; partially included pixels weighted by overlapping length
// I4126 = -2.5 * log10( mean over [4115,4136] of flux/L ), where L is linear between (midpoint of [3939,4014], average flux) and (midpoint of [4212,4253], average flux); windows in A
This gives -0.18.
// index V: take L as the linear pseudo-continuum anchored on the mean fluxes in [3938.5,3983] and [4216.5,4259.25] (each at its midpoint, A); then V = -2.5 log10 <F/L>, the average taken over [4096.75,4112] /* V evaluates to -0.15 mag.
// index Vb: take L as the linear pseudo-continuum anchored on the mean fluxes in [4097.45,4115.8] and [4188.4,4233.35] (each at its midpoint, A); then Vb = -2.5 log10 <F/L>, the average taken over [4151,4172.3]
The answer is -0.12 mag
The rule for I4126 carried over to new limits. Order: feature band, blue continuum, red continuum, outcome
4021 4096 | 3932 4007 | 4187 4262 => -0.24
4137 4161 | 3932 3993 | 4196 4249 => -0.19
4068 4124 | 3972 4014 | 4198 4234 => -0.08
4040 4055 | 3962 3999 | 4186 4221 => -0.20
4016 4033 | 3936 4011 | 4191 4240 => -0.25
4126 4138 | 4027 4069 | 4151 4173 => 0.02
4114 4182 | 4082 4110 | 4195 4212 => -0.05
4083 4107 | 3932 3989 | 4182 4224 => -0.18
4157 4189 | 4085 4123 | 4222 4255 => -0.06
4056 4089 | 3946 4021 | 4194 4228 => -0.13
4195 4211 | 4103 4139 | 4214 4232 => -0.06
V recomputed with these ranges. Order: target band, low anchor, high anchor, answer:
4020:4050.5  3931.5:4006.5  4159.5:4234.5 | -0.24 mag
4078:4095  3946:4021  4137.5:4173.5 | -0.10 mag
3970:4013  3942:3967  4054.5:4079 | -0.12 mag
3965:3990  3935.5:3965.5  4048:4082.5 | 0.06 mag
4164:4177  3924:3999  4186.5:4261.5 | -0.14 mag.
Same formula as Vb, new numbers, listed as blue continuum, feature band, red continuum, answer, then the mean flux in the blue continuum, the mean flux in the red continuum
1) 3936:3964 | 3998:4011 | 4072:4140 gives -0.20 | 12.5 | 20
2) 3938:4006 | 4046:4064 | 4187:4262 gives -0.20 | 14.2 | 19.6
